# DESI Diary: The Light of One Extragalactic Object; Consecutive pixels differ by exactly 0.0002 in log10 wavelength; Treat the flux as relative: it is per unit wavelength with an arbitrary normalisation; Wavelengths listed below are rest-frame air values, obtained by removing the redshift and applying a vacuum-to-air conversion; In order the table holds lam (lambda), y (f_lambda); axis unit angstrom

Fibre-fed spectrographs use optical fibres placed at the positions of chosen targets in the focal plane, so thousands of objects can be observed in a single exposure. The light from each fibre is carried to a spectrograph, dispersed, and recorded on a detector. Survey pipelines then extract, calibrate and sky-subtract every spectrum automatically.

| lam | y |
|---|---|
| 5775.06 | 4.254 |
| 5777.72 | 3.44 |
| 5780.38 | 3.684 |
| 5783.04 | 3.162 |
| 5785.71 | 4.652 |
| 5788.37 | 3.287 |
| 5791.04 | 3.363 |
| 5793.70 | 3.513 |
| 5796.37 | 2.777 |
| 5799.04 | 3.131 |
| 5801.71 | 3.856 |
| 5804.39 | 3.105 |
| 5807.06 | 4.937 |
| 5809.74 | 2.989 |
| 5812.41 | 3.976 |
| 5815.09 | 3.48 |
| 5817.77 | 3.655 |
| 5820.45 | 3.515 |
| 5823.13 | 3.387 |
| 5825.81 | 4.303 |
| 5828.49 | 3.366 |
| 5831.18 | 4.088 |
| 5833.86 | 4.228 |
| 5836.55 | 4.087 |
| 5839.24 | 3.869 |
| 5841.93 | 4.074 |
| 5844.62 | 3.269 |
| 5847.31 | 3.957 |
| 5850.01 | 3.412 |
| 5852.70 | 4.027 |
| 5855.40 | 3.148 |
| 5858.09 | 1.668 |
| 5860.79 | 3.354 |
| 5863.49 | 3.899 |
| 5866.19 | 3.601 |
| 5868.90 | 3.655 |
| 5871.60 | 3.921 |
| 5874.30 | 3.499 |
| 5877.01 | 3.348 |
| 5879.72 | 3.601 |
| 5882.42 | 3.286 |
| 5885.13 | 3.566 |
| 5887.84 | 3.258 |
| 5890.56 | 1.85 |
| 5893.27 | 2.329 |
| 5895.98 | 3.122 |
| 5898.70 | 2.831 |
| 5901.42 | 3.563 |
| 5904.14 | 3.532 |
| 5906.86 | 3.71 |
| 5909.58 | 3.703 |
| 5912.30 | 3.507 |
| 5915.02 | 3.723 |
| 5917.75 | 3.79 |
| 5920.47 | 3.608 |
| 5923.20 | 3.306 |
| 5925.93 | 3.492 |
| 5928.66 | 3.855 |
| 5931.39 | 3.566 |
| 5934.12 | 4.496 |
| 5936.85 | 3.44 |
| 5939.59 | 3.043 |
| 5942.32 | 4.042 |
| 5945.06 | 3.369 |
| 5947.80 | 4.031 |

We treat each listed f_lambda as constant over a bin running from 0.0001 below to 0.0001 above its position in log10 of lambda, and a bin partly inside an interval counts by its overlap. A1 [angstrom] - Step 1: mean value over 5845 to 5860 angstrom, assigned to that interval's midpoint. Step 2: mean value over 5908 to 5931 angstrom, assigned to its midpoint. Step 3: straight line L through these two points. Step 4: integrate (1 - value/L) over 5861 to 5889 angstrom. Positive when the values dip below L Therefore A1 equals -1.5 angstrom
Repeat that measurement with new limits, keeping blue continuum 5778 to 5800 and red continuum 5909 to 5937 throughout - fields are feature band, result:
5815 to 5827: -0.6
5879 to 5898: 3.4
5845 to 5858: 0.5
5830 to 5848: -2.0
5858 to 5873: 0.4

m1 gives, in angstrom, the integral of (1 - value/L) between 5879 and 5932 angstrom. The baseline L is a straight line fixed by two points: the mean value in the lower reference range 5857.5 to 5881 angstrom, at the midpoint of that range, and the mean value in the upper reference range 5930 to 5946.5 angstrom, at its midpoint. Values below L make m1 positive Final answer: 3.1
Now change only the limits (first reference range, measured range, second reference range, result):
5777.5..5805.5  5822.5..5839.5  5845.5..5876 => -2.3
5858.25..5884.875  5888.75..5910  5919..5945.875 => 3.0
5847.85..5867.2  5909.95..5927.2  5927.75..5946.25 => 0.1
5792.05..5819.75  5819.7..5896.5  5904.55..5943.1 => 2.4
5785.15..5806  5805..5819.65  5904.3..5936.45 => -1.2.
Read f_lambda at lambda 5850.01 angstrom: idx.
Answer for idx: 3.412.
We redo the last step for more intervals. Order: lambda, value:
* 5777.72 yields 3.44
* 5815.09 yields 3.48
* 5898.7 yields 2.831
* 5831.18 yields 4.088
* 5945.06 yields 3.369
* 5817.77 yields 3.655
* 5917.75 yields 3.79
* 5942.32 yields 4.042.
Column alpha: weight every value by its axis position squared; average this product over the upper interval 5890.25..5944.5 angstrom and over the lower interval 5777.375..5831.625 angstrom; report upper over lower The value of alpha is 1.00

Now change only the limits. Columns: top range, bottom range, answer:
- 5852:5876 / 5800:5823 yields 0.95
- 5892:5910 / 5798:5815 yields 0.91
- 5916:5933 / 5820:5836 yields 0.97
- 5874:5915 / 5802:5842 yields 0.88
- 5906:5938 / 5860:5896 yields 1.13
